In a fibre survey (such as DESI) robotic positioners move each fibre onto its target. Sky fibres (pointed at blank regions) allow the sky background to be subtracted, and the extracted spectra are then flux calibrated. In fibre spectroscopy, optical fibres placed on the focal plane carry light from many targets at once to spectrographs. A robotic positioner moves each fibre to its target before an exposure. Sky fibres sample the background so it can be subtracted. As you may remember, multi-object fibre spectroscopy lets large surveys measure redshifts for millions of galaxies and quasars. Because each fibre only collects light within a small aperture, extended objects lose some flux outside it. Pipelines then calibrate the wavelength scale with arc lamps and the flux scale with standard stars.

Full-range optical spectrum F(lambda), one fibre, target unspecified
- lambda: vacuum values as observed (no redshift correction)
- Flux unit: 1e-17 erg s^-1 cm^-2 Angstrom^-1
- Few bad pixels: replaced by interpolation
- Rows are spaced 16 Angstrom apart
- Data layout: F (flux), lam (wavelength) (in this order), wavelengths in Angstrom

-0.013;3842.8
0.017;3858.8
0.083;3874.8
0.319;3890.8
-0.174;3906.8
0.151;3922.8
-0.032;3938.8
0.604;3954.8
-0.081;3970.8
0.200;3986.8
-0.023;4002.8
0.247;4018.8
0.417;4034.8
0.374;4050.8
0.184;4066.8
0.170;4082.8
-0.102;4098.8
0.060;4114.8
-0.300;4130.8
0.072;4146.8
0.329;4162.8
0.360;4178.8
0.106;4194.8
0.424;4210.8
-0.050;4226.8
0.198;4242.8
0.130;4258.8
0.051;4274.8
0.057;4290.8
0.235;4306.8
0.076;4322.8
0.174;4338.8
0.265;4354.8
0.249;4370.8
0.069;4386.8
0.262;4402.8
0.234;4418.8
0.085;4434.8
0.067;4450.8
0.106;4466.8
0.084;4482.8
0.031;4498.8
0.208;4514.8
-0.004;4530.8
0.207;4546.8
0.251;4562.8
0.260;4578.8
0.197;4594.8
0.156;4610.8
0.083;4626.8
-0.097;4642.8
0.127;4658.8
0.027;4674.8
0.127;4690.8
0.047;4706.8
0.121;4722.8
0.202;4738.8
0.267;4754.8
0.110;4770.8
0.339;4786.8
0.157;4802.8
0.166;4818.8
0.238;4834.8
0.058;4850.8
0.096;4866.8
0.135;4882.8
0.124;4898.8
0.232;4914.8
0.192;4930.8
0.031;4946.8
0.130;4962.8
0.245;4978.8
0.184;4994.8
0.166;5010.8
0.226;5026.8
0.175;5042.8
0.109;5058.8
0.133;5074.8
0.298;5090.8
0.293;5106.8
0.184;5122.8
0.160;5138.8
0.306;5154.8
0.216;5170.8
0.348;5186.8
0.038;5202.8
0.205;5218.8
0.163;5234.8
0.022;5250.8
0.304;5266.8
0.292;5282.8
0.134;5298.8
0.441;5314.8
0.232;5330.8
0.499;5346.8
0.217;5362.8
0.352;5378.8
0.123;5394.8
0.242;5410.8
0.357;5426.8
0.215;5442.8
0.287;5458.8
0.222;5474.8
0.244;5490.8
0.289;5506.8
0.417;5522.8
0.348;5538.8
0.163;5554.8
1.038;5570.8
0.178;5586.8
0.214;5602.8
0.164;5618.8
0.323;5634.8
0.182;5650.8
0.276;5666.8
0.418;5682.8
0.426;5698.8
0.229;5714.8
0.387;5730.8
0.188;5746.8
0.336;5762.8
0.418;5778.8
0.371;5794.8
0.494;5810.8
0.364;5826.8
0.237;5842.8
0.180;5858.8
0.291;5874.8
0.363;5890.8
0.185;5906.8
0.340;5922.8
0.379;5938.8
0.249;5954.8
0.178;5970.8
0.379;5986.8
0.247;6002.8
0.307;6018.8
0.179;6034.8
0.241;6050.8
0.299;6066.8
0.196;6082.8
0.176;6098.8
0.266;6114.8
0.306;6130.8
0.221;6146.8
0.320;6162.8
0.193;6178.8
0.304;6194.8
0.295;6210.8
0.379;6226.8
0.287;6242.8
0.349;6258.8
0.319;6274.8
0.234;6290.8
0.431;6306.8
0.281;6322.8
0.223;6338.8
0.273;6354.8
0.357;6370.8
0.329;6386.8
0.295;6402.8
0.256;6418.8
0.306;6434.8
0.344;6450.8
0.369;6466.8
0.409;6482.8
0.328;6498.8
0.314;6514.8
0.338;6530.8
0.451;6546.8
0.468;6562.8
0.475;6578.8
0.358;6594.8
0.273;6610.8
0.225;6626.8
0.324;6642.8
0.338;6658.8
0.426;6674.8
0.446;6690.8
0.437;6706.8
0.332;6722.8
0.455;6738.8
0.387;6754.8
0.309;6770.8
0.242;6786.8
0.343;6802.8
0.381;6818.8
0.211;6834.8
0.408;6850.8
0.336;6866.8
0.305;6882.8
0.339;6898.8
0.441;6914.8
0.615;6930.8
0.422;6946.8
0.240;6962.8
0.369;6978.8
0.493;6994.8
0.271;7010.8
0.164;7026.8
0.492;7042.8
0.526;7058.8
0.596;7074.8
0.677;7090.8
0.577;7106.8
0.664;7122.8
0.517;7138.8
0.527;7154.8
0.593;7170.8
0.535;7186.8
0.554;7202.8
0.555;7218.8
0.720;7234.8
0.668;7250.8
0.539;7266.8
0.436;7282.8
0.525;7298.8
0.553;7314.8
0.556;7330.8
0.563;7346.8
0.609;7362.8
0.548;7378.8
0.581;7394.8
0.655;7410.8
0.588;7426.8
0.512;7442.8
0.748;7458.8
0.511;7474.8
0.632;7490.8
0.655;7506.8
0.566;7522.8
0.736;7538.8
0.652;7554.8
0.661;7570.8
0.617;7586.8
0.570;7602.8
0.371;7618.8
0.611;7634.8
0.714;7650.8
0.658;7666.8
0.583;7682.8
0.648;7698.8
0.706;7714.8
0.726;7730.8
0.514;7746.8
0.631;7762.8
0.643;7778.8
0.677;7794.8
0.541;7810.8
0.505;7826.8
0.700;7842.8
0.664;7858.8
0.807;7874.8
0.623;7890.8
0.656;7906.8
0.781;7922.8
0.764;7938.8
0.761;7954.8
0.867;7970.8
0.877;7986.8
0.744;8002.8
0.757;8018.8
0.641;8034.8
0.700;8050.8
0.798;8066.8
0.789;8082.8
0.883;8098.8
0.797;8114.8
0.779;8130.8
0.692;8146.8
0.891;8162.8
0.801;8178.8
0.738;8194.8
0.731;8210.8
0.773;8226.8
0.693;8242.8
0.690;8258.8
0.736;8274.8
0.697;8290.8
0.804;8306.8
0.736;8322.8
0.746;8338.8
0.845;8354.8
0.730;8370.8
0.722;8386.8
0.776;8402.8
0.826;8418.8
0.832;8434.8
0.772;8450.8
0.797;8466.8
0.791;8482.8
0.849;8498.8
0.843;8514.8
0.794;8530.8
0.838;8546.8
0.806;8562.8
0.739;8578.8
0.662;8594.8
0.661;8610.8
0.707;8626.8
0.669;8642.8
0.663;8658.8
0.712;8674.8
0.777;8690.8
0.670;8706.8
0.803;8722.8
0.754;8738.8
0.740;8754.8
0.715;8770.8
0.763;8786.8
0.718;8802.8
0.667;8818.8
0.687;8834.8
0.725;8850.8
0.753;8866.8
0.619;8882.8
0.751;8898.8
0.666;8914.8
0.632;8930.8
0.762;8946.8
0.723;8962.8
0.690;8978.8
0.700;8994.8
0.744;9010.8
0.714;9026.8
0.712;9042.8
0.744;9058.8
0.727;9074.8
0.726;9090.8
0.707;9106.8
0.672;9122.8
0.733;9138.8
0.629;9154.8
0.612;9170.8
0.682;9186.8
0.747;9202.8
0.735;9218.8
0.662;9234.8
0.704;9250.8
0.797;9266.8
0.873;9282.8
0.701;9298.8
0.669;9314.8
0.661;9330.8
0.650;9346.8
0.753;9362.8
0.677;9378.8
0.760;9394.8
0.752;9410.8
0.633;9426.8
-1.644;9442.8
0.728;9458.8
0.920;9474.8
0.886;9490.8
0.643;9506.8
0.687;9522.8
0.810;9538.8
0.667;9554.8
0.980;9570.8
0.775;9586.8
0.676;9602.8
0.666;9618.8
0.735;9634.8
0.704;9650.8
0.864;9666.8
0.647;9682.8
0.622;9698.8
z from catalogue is 0.77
